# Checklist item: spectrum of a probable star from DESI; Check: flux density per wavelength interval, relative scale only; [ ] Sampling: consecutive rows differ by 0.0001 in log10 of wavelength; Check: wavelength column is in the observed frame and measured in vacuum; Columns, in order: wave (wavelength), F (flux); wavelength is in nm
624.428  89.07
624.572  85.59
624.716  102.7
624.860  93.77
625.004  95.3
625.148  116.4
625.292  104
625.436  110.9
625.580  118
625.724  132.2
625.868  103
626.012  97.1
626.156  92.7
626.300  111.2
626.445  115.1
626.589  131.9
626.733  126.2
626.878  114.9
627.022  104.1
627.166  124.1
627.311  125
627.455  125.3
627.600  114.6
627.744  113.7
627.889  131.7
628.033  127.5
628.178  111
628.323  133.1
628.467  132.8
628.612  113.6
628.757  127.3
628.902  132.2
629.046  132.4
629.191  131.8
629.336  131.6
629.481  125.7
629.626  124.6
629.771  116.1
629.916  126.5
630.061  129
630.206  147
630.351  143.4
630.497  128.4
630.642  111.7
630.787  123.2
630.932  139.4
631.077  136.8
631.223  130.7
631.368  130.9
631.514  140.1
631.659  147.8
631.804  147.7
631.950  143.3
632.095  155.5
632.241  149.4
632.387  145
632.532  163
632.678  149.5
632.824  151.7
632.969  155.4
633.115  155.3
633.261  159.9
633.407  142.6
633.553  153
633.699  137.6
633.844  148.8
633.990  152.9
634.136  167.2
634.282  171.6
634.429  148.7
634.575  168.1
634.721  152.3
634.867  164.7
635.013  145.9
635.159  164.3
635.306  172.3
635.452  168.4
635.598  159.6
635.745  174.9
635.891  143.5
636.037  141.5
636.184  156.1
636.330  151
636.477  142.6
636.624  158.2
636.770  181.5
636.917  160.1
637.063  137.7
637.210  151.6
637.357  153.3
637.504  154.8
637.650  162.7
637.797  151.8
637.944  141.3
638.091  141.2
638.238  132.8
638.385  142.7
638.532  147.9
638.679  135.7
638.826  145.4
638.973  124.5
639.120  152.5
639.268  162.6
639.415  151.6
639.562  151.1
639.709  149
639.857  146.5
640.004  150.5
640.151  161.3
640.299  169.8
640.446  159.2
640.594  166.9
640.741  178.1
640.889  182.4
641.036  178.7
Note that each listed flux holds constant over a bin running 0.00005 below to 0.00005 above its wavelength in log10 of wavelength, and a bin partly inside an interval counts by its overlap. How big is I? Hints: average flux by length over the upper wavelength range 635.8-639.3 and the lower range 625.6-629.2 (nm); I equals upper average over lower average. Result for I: 1.24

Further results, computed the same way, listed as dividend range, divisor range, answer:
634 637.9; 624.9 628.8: 1.35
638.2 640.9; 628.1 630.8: 1.20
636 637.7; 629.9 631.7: 1.16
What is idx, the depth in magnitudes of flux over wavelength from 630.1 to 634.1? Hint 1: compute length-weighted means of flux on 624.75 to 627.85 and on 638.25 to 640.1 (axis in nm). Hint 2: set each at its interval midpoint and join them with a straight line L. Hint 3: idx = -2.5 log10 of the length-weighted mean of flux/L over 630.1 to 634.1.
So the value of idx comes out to -0.129 mag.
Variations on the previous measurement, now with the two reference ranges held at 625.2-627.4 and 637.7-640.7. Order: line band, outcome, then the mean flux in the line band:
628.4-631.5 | -0.045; 129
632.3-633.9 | -0.140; 151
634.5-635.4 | -0.171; 161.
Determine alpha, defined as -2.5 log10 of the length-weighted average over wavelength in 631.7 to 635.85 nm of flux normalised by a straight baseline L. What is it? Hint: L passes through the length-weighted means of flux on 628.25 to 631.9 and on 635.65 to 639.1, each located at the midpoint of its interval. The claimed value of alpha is -0.11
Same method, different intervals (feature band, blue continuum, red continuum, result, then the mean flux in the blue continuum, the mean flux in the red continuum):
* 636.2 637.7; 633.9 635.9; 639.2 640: 0.014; 161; 152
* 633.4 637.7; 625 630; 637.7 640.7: -0.119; 120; 150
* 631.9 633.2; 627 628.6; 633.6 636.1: -0.043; 122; 158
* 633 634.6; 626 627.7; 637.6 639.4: -0.161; 116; 145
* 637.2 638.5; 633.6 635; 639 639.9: 0.035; 156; 151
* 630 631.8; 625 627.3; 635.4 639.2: -0.046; 113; 150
